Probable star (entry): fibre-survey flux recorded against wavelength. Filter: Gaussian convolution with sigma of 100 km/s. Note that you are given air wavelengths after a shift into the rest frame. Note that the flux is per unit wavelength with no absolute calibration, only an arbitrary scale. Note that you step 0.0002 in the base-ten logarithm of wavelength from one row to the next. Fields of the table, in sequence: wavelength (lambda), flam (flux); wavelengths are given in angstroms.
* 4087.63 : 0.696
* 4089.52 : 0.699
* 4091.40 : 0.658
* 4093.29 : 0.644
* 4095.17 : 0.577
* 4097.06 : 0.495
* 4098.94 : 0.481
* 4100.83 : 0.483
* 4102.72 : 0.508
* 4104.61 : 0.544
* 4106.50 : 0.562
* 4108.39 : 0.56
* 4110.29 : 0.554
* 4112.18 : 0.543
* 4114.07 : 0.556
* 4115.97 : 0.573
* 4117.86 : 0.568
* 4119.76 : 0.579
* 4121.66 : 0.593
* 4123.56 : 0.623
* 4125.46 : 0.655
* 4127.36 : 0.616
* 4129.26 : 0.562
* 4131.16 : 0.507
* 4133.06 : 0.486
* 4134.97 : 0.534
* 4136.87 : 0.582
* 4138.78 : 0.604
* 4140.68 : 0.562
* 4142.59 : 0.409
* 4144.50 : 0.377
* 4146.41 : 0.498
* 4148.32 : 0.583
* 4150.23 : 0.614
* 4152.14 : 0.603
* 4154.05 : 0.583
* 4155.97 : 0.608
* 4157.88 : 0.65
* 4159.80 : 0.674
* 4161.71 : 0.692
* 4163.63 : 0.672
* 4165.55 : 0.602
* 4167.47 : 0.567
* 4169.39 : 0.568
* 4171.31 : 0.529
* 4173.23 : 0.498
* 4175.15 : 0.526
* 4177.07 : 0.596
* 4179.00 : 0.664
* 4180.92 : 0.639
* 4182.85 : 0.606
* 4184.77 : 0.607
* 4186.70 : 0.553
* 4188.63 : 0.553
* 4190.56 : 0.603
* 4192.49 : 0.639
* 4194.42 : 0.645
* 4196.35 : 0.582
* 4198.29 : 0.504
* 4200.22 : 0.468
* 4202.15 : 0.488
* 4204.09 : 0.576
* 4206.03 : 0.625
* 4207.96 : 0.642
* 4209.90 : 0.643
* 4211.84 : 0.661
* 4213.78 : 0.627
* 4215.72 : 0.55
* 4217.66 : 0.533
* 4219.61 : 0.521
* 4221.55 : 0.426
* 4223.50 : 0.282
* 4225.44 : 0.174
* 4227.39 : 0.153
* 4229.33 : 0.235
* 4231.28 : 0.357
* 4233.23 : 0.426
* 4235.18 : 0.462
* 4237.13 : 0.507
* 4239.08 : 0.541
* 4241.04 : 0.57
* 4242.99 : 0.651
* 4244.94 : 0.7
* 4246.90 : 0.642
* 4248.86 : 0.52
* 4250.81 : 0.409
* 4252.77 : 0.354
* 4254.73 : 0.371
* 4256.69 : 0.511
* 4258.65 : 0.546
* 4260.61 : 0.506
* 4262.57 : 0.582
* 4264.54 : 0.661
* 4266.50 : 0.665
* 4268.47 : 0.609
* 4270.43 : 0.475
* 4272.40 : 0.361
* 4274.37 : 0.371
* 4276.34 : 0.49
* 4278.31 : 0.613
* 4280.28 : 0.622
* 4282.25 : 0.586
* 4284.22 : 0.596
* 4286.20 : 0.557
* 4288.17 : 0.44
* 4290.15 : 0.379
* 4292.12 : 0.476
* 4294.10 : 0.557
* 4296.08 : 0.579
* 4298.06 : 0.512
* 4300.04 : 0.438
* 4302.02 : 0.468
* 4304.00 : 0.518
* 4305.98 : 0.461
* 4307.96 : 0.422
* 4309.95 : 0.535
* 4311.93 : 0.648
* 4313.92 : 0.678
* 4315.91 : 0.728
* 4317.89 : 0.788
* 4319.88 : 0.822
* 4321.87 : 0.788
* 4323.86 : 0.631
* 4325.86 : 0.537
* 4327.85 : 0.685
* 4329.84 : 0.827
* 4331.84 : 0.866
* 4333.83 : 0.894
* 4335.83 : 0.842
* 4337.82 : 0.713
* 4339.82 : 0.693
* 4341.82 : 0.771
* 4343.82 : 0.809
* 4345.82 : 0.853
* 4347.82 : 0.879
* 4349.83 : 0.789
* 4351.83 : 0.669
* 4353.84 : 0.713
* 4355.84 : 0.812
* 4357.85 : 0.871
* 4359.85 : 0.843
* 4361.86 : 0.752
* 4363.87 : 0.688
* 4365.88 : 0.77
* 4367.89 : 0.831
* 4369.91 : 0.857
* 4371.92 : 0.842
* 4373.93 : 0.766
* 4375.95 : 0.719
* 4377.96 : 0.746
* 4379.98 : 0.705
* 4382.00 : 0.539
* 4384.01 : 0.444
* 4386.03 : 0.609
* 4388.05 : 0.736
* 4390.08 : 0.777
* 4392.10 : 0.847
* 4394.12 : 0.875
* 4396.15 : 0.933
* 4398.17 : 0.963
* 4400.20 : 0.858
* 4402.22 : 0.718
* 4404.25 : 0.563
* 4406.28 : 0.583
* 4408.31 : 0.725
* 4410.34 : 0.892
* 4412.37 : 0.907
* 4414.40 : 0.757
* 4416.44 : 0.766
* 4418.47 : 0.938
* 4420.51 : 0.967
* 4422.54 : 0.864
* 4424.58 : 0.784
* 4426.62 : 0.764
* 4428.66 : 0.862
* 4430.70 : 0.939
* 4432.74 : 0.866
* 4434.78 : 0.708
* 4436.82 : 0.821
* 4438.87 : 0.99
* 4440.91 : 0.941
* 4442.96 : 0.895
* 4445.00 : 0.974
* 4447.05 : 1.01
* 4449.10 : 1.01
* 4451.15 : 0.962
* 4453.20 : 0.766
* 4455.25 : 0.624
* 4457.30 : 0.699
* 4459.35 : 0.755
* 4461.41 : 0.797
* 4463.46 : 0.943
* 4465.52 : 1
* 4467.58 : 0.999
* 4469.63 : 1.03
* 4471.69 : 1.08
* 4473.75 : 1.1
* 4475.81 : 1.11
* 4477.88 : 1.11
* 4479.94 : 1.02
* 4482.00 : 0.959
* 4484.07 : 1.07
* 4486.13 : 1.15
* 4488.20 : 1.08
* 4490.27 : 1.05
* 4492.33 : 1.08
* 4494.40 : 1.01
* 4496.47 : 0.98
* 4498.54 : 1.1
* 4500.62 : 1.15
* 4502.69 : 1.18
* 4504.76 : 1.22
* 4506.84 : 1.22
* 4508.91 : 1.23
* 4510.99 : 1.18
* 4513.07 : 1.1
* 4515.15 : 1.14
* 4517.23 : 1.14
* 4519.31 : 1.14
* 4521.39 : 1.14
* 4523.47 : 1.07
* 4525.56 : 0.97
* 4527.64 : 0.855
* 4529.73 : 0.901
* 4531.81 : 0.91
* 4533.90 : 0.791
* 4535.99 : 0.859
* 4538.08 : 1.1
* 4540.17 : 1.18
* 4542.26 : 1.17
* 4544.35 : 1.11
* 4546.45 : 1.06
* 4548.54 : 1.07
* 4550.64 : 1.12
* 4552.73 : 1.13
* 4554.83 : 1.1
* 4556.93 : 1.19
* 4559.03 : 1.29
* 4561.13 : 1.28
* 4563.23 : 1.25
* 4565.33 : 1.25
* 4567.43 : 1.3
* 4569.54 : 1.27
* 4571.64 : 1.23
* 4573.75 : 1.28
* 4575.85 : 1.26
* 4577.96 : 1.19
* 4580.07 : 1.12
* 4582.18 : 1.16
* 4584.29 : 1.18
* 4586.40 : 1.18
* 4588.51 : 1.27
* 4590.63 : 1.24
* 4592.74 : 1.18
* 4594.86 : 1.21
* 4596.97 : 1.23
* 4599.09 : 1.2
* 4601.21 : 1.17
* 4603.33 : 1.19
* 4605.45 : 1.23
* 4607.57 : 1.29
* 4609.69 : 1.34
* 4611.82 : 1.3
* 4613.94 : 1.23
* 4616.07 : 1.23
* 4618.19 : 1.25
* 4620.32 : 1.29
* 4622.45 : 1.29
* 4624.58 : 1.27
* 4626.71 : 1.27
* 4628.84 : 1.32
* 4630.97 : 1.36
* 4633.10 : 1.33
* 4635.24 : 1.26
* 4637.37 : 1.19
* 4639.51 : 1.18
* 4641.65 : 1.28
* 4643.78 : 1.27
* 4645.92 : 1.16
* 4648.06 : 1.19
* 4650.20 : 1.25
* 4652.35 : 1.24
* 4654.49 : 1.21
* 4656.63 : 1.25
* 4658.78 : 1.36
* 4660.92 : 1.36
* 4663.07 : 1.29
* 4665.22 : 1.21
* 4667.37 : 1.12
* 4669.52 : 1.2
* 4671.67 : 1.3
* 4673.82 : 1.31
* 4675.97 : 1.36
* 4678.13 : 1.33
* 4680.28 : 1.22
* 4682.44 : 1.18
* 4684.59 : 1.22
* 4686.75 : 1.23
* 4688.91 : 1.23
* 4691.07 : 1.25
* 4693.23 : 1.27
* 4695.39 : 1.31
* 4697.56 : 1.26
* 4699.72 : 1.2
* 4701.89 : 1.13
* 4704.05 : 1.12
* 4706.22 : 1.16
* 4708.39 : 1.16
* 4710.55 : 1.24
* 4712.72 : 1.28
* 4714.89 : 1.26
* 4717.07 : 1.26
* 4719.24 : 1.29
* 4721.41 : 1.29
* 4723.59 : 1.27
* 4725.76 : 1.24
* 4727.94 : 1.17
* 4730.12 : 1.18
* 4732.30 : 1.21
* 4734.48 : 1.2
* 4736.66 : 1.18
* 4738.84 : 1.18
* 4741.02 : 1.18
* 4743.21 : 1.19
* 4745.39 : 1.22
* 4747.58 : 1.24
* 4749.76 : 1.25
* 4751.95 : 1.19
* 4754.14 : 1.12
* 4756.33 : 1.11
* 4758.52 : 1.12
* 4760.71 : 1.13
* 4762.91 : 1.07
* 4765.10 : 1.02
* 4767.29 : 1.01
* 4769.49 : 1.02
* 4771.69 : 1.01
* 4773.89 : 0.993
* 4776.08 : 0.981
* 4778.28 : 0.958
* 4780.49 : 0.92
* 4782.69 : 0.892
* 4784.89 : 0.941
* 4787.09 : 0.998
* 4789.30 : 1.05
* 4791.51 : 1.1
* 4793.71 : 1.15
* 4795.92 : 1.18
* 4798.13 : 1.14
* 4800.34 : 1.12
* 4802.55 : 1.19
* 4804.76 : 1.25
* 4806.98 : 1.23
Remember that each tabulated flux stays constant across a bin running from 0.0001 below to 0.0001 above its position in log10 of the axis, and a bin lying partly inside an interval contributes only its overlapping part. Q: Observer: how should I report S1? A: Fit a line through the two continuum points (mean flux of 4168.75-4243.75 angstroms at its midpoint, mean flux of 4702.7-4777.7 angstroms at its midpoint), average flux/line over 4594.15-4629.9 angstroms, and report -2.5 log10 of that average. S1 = -0.24 mag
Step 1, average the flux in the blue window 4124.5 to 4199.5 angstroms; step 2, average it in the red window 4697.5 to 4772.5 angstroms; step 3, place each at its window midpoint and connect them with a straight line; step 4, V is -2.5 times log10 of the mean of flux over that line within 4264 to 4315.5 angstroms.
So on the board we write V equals 0.32 mag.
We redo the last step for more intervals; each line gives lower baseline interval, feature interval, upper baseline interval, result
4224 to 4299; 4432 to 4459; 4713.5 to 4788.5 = -0.18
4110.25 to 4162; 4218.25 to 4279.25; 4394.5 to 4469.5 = 0.39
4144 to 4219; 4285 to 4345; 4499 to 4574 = 0.24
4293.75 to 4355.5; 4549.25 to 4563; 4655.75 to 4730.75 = -0.15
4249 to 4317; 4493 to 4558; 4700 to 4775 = -0.24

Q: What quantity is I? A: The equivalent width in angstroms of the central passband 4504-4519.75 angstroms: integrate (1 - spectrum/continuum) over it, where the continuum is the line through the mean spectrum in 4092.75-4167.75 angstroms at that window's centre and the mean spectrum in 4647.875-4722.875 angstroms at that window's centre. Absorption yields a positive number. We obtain -2.1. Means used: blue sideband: 0.567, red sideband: 1.24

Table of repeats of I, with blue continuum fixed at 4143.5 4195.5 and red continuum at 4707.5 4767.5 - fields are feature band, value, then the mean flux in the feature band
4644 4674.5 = -3.81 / 1.25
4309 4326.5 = 1.41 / 0.687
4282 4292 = 2.96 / 0.503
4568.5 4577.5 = -2.11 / 1.26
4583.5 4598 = -2.49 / 1.21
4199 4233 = 9.06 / 0.467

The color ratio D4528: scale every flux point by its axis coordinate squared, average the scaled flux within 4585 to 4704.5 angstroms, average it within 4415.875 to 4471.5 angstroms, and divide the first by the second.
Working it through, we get 1.55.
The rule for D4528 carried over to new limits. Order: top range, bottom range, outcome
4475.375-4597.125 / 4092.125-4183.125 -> 2.38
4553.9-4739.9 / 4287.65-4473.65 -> 1.81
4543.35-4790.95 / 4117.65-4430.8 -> 2.26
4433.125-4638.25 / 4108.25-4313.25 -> 2.40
